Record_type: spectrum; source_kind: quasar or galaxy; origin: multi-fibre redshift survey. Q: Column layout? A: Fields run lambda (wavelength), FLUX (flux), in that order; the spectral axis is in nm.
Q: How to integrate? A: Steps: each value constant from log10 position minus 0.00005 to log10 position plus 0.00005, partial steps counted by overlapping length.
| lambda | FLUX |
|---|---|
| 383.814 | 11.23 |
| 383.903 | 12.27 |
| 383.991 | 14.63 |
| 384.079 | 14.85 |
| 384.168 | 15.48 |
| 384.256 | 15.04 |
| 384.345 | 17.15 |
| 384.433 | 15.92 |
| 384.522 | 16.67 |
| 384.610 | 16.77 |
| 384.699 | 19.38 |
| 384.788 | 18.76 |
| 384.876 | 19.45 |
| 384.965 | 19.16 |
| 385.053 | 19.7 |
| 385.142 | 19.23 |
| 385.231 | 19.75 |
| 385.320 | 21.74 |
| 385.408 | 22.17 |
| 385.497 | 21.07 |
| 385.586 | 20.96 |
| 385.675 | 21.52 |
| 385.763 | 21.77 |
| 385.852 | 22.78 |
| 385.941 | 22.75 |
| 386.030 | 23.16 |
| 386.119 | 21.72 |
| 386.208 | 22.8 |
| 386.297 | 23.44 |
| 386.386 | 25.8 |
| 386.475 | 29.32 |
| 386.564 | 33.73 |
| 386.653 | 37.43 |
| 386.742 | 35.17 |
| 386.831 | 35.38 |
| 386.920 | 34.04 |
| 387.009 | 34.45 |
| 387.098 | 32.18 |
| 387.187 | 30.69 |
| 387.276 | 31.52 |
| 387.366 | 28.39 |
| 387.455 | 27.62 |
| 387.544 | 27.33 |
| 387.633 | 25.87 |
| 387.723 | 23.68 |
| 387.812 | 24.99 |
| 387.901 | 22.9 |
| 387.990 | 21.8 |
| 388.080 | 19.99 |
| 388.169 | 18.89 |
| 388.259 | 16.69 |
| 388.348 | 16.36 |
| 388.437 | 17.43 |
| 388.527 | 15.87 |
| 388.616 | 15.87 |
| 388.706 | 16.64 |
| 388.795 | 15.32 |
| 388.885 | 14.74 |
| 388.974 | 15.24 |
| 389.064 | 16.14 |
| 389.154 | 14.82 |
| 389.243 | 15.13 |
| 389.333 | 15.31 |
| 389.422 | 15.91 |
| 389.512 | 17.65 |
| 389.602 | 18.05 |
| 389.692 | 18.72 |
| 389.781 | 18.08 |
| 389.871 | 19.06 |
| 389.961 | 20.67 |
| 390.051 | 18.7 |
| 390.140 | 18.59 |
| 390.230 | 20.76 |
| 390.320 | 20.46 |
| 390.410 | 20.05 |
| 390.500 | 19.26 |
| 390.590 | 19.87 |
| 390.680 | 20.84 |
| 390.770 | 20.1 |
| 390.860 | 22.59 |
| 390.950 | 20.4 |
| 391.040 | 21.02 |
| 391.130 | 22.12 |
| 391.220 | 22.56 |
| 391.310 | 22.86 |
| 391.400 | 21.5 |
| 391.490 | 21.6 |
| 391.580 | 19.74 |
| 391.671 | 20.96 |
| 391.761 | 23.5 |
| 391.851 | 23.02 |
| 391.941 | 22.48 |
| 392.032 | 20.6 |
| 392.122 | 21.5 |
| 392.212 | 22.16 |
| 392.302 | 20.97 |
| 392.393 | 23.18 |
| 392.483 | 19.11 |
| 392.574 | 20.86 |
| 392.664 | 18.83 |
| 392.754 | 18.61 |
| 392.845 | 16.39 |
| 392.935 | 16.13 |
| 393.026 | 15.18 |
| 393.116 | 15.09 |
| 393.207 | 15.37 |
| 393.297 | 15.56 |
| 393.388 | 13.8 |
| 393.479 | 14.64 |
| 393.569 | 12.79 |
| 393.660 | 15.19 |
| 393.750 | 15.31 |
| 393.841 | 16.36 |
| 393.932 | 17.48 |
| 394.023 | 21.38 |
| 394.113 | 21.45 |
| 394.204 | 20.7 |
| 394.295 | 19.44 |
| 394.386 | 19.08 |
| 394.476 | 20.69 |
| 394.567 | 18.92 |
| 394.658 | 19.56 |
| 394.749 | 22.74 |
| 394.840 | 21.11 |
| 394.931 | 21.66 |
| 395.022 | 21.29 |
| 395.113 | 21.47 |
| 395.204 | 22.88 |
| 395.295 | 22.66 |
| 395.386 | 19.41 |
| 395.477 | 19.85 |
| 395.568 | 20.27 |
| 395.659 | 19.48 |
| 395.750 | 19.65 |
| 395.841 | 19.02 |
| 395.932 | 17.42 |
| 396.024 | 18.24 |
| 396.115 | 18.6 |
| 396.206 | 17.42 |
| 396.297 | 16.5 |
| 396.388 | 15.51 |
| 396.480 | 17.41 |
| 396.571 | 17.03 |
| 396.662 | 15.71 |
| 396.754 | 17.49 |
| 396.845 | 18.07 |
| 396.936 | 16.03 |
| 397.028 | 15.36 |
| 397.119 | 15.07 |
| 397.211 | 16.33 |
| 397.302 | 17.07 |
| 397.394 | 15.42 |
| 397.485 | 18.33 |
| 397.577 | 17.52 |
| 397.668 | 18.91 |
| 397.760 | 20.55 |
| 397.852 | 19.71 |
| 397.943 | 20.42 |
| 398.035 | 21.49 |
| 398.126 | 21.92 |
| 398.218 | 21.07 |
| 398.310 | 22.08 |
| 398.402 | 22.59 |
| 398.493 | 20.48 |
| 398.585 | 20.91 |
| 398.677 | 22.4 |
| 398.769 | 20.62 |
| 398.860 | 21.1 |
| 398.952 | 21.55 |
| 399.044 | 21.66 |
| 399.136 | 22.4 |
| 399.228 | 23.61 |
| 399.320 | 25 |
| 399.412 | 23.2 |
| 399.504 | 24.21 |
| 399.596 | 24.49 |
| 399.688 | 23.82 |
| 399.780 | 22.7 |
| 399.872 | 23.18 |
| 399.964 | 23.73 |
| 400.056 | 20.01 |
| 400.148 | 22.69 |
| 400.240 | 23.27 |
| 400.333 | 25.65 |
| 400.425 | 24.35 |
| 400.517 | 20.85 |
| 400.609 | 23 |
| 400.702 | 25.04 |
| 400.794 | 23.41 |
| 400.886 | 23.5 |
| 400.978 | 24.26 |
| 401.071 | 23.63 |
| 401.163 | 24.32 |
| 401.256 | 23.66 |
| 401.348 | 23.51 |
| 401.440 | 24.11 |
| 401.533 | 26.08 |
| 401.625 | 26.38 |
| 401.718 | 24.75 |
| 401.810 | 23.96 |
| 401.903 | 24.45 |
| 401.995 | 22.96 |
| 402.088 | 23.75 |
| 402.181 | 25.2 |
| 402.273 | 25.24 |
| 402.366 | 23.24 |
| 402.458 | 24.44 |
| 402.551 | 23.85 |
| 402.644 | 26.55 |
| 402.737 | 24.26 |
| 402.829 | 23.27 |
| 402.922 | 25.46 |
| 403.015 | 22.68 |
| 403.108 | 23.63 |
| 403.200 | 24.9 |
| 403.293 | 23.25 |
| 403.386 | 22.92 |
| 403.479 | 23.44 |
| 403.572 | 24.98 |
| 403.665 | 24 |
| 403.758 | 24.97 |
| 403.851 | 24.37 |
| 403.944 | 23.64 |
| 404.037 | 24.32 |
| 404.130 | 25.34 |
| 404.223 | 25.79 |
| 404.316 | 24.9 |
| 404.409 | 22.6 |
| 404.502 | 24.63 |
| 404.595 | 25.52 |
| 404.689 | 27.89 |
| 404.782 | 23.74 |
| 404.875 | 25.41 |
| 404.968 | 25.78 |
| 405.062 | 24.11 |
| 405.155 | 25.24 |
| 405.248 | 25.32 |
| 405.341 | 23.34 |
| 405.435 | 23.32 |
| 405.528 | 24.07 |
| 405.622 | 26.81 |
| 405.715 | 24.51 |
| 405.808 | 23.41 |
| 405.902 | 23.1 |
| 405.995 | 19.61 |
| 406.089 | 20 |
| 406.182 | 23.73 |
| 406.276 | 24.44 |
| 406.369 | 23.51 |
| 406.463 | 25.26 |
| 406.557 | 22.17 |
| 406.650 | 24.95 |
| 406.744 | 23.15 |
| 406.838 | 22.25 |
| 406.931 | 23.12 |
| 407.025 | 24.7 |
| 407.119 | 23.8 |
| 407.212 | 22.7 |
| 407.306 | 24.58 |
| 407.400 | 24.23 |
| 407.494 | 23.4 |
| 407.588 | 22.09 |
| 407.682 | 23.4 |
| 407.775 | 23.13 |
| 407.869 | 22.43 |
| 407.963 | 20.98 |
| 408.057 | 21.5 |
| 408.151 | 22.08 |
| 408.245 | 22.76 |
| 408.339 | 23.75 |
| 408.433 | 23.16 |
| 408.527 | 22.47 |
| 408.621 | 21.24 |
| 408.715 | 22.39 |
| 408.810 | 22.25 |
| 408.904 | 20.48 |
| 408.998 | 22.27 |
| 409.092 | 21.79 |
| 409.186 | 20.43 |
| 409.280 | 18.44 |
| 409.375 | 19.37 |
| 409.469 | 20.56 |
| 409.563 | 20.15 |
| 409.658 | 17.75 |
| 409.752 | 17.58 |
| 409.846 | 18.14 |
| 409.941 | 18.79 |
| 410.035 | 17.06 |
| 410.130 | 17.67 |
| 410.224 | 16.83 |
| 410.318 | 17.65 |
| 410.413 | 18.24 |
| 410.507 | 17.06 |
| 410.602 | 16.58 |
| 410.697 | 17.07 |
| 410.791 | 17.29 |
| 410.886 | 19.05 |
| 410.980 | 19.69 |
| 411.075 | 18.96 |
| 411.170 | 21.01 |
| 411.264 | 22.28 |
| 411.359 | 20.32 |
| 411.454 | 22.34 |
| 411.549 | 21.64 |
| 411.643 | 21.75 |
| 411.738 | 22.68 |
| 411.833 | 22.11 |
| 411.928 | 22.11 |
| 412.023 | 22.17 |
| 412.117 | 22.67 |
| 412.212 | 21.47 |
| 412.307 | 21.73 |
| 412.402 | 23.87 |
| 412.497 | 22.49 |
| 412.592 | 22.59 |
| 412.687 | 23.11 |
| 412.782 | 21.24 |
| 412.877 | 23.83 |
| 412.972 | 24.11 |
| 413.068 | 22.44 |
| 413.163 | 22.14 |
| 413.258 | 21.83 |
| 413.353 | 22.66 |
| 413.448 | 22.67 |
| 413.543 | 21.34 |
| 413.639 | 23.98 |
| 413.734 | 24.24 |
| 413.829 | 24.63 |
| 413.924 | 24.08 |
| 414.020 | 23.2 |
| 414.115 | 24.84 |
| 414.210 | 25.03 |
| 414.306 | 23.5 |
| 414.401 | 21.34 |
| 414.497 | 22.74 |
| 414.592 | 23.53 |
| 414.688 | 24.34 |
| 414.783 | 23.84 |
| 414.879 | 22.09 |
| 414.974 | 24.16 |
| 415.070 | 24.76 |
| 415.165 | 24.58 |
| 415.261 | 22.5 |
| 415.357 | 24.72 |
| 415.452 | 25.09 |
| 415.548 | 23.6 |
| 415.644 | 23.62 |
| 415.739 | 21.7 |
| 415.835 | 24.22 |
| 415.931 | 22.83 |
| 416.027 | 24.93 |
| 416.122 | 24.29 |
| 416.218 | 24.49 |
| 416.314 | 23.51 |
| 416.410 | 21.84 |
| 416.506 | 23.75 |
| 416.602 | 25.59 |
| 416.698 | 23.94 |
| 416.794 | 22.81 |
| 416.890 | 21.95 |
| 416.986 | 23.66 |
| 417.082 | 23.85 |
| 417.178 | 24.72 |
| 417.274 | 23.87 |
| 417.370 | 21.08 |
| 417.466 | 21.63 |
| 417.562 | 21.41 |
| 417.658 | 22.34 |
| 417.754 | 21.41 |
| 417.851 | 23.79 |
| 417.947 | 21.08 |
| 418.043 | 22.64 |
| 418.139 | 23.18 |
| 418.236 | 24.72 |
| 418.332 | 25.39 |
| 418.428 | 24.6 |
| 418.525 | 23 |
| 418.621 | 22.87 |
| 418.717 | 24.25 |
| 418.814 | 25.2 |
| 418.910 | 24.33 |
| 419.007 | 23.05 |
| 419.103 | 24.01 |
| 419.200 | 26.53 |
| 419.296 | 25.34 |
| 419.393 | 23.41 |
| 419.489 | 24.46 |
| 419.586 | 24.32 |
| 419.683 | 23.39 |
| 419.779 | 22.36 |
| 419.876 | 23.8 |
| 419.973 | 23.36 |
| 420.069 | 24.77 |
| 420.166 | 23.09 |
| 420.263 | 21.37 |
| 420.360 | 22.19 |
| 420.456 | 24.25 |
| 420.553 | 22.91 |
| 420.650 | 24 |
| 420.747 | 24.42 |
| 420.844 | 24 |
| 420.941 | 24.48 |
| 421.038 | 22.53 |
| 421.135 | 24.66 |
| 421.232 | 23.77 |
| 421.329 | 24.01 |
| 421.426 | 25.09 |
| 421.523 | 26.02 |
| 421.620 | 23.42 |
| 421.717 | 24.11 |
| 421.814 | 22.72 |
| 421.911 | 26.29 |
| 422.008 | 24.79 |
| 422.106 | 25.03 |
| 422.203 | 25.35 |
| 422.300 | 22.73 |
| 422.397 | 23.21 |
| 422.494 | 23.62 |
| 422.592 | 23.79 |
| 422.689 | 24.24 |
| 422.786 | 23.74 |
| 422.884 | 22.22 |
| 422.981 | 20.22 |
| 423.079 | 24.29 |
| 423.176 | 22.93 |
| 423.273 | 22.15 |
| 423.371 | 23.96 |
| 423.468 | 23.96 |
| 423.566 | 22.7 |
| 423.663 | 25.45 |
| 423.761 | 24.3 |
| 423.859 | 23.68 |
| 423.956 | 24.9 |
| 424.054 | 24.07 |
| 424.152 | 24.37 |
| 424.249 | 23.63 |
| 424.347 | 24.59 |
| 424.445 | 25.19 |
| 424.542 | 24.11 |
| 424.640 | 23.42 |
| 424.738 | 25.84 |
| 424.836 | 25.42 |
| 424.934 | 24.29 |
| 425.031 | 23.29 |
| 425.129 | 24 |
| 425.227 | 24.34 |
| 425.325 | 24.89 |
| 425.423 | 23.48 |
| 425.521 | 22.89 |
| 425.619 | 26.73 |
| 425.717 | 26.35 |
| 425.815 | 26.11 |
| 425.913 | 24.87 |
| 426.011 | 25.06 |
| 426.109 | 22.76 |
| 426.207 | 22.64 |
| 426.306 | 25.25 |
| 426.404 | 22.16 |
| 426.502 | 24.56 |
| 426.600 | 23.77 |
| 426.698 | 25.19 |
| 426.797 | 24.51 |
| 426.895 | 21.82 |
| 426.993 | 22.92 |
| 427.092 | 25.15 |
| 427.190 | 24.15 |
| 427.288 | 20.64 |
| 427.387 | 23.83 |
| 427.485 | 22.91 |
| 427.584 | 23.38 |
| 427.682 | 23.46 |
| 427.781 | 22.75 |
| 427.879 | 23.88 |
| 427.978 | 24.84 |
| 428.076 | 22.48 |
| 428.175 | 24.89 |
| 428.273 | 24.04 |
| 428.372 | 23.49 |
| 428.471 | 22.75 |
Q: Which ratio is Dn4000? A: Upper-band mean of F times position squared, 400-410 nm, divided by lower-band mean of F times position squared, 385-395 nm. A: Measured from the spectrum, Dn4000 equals 1.2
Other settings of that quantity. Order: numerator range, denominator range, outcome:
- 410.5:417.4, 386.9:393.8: 1.27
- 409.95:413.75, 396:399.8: 1.14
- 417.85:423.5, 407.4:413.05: 1.20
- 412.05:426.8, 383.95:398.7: 1.35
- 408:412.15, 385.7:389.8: 0.99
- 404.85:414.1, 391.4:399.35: 1.22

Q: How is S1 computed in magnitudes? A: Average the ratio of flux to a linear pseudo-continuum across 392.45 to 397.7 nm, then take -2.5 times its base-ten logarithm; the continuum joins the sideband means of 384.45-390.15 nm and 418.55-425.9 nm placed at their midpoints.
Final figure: 0.23 mag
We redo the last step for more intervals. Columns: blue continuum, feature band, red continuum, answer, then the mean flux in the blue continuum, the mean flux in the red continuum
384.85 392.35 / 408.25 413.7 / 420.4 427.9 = 0.12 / 22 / 24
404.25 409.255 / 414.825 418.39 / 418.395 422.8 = 0.02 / 23.3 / 24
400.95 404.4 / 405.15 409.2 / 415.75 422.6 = 0.05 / 24.3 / 23.7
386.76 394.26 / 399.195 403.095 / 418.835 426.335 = -0.11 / 20.3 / 24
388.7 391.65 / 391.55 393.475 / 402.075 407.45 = 0.04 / 19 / 24.1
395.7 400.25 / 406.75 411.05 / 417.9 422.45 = 0.06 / 20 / 23.9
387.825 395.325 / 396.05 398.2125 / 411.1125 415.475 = 0.13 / 19.1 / 22.9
